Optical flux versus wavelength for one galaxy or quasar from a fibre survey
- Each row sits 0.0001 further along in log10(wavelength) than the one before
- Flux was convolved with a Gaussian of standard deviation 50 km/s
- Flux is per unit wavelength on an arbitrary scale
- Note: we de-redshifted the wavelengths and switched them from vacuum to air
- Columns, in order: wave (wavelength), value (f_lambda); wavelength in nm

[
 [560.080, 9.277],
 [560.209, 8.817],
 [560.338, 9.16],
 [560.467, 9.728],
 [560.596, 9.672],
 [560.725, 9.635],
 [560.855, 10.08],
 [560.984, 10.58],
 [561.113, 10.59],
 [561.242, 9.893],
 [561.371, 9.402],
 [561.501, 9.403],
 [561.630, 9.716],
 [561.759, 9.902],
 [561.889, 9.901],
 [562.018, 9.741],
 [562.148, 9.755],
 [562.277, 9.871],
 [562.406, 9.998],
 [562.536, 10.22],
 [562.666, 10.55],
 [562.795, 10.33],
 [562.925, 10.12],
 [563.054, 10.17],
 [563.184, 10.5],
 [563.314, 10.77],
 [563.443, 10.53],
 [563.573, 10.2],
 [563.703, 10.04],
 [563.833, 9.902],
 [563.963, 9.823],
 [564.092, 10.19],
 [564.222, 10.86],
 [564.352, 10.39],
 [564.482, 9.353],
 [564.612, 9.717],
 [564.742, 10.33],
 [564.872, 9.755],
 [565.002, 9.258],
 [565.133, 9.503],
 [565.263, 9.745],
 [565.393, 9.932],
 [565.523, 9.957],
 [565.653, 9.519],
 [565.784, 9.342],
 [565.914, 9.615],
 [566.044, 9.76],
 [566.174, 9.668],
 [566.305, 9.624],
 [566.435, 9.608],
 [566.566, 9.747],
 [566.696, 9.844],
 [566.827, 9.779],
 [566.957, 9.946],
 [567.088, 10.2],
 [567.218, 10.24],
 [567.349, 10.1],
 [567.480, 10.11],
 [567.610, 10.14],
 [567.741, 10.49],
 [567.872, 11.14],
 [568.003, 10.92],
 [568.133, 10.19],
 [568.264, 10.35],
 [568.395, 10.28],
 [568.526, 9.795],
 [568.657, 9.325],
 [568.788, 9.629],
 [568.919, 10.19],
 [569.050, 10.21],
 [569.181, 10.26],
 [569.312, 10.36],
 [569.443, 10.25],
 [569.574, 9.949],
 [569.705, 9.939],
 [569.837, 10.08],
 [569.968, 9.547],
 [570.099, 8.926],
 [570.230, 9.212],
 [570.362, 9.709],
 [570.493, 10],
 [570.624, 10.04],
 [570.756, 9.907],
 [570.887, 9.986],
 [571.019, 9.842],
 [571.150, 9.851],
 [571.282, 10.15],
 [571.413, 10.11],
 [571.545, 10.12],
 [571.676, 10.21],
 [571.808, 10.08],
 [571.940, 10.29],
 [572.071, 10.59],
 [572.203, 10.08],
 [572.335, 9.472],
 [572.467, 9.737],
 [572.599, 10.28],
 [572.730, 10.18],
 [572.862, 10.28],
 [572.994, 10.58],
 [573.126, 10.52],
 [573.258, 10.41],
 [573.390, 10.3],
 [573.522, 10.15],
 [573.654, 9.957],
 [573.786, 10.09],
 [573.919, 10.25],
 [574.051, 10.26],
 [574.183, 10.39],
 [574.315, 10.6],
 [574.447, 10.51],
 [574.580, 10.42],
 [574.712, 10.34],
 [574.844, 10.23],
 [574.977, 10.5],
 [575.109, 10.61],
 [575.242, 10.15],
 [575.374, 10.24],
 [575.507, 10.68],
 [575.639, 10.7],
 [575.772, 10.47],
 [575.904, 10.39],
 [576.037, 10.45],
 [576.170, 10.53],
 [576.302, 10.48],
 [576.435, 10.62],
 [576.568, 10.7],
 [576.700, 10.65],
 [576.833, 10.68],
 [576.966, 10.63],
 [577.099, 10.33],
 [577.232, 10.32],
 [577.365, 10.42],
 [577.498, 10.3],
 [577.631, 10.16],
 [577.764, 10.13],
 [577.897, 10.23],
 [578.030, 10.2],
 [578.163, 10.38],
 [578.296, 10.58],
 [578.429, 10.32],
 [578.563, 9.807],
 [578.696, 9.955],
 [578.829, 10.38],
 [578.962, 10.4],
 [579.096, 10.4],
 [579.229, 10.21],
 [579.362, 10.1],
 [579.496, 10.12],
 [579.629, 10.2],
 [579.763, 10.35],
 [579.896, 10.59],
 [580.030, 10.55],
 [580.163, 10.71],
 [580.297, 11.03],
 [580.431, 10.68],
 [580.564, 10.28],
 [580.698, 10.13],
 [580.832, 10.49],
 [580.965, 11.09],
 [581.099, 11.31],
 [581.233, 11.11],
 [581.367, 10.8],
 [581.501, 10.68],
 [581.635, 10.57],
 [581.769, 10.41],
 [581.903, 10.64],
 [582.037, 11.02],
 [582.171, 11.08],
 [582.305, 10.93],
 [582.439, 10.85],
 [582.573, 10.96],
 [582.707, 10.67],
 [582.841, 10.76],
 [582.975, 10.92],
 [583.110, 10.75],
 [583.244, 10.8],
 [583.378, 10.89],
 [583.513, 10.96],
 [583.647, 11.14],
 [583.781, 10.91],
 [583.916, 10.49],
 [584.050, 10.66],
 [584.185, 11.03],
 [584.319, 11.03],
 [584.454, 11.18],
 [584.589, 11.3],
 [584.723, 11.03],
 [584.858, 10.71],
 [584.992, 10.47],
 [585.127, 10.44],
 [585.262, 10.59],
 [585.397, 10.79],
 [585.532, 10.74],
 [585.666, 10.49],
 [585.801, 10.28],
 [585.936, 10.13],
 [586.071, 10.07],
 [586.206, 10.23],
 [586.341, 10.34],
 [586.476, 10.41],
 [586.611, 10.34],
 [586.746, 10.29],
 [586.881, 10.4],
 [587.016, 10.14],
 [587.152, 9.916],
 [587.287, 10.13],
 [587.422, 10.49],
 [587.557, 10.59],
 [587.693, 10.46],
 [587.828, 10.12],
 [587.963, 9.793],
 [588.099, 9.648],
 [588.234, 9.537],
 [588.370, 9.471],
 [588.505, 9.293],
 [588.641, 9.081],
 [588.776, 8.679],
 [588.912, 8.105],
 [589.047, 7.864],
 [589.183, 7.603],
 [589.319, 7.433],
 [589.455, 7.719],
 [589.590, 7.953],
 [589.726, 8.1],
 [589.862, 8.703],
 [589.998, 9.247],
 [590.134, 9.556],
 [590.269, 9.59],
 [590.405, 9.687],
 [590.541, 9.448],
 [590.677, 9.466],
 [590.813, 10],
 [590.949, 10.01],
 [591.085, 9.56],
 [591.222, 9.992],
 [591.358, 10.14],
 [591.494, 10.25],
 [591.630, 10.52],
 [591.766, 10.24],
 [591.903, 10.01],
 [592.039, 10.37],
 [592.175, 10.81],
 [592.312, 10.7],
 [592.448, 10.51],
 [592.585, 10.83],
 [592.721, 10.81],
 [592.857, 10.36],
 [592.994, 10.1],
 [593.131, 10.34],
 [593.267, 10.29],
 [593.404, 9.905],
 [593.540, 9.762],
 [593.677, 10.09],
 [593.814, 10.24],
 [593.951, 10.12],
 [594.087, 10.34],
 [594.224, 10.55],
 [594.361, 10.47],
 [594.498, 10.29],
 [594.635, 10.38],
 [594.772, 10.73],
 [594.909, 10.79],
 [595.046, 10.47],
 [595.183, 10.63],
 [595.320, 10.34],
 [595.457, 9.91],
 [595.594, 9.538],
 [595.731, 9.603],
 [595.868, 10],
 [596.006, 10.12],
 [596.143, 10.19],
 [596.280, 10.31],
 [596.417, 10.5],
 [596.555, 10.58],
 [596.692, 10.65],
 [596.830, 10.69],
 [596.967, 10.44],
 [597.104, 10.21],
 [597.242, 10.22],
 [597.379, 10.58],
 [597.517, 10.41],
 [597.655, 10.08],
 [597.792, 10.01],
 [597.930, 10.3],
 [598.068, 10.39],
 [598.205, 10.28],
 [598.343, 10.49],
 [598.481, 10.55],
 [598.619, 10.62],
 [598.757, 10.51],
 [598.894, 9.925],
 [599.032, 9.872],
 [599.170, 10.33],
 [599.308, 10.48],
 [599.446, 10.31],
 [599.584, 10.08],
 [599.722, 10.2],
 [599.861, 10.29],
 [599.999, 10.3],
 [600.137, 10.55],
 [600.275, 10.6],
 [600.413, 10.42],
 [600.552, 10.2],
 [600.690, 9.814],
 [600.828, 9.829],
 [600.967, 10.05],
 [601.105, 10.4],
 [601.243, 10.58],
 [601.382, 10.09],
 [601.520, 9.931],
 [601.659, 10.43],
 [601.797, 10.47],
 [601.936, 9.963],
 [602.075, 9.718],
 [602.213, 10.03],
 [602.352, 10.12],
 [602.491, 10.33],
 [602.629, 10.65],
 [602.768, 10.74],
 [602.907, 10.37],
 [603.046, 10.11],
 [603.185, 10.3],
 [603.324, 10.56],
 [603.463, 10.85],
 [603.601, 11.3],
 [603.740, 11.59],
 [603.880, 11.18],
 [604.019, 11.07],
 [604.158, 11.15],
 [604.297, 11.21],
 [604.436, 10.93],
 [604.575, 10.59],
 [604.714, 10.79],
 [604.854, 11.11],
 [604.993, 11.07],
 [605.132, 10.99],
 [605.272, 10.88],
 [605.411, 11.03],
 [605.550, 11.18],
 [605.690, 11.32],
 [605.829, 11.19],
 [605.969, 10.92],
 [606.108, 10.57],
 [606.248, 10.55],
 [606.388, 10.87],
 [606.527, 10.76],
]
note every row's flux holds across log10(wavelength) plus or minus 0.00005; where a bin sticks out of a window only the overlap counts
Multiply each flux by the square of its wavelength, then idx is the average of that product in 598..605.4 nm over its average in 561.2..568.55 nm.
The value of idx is 1.2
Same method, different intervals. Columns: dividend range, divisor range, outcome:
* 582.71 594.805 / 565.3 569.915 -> 1.08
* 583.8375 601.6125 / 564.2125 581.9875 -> 1.06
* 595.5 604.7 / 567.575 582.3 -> 1.10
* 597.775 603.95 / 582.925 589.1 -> 1.06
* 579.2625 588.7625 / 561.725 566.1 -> 1.13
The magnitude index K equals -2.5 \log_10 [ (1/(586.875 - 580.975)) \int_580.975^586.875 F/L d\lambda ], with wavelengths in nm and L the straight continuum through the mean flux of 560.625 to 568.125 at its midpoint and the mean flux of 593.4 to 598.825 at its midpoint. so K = -0.06 mag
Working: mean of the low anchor 10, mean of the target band 10.7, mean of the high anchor 10.3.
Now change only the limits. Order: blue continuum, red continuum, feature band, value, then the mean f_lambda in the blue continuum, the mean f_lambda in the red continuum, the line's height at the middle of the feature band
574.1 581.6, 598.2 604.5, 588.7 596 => 0.07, 10.5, 10.4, 10.4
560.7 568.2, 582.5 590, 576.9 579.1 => -0.03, 10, 10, 10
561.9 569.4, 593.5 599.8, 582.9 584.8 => -0.08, 10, 10.3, 10.2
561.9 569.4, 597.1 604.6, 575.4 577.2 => -0.04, 10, 10.4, 10.1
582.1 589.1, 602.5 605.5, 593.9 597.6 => 0.03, 10.4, 10.9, 10.6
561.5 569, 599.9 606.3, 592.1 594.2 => 0.01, 10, 10.6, 10.5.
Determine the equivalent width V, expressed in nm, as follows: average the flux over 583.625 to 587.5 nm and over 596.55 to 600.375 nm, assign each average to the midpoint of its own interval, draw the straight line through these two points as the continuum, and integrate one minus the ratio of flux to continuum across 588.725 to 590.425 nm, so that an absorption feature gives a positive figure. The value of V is 0.33 nm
